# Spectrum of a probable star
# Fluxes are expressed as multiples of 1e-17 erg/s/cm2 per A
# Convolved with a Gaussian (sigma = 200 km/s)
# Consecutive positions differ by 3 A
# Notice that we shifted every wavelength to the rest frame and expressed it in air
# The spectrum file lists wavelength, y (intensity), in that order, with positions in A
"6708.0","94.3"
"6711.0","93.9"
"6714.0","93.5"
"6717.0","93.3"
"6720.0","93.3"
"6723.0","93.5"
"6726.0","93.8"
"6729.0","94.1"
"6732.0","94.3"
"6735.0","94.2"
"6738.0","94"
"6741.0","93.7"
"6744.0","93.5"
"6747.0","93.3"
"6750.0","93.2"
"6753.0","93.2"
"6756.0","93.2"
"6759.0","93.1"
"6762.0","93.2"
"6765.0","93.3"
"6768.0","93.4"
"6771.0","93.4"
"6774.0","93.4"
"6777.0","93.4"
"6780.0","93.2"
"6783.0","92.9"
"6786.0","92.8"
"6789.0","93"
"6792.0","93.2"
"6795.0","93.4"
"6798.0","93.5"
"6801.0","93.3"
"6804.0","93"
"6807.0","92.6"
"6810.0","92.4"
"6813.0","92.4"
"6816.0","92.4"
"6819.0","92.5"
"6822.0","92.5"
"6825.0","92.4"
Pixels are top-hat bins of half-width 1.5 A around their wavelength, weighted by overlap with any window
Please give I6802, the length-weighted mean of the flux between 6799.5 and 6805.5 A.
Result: 93.1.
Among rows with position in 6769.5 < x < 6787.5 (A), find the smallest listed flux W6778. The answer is 92.8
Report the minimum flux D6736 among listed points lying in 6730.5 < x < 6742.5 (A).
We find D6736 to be 93.7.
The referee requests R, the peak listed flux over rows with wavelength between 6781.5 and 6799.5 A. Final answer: 93.5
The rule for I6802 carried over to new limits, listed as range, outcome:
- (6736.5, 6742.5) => 93.9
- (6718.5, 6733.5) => 93.8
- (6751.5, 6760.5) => 93.2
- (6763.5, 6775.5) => 93.4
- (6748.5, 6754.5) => 93.2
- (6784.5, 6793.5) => 93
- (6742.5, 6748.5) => 93.4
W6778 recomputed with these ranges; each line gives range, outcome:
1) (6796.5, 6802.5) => 93.3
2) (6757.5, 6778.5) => 93.1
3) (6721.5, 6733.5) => 93.5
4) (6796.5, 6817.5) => 92.4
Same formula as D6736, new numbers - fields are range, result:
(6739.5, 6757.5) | 93.2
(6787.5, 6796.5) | 93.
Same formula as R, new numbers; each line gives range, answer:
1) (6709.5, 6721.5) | 93.9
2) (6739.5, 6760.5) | 93.7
